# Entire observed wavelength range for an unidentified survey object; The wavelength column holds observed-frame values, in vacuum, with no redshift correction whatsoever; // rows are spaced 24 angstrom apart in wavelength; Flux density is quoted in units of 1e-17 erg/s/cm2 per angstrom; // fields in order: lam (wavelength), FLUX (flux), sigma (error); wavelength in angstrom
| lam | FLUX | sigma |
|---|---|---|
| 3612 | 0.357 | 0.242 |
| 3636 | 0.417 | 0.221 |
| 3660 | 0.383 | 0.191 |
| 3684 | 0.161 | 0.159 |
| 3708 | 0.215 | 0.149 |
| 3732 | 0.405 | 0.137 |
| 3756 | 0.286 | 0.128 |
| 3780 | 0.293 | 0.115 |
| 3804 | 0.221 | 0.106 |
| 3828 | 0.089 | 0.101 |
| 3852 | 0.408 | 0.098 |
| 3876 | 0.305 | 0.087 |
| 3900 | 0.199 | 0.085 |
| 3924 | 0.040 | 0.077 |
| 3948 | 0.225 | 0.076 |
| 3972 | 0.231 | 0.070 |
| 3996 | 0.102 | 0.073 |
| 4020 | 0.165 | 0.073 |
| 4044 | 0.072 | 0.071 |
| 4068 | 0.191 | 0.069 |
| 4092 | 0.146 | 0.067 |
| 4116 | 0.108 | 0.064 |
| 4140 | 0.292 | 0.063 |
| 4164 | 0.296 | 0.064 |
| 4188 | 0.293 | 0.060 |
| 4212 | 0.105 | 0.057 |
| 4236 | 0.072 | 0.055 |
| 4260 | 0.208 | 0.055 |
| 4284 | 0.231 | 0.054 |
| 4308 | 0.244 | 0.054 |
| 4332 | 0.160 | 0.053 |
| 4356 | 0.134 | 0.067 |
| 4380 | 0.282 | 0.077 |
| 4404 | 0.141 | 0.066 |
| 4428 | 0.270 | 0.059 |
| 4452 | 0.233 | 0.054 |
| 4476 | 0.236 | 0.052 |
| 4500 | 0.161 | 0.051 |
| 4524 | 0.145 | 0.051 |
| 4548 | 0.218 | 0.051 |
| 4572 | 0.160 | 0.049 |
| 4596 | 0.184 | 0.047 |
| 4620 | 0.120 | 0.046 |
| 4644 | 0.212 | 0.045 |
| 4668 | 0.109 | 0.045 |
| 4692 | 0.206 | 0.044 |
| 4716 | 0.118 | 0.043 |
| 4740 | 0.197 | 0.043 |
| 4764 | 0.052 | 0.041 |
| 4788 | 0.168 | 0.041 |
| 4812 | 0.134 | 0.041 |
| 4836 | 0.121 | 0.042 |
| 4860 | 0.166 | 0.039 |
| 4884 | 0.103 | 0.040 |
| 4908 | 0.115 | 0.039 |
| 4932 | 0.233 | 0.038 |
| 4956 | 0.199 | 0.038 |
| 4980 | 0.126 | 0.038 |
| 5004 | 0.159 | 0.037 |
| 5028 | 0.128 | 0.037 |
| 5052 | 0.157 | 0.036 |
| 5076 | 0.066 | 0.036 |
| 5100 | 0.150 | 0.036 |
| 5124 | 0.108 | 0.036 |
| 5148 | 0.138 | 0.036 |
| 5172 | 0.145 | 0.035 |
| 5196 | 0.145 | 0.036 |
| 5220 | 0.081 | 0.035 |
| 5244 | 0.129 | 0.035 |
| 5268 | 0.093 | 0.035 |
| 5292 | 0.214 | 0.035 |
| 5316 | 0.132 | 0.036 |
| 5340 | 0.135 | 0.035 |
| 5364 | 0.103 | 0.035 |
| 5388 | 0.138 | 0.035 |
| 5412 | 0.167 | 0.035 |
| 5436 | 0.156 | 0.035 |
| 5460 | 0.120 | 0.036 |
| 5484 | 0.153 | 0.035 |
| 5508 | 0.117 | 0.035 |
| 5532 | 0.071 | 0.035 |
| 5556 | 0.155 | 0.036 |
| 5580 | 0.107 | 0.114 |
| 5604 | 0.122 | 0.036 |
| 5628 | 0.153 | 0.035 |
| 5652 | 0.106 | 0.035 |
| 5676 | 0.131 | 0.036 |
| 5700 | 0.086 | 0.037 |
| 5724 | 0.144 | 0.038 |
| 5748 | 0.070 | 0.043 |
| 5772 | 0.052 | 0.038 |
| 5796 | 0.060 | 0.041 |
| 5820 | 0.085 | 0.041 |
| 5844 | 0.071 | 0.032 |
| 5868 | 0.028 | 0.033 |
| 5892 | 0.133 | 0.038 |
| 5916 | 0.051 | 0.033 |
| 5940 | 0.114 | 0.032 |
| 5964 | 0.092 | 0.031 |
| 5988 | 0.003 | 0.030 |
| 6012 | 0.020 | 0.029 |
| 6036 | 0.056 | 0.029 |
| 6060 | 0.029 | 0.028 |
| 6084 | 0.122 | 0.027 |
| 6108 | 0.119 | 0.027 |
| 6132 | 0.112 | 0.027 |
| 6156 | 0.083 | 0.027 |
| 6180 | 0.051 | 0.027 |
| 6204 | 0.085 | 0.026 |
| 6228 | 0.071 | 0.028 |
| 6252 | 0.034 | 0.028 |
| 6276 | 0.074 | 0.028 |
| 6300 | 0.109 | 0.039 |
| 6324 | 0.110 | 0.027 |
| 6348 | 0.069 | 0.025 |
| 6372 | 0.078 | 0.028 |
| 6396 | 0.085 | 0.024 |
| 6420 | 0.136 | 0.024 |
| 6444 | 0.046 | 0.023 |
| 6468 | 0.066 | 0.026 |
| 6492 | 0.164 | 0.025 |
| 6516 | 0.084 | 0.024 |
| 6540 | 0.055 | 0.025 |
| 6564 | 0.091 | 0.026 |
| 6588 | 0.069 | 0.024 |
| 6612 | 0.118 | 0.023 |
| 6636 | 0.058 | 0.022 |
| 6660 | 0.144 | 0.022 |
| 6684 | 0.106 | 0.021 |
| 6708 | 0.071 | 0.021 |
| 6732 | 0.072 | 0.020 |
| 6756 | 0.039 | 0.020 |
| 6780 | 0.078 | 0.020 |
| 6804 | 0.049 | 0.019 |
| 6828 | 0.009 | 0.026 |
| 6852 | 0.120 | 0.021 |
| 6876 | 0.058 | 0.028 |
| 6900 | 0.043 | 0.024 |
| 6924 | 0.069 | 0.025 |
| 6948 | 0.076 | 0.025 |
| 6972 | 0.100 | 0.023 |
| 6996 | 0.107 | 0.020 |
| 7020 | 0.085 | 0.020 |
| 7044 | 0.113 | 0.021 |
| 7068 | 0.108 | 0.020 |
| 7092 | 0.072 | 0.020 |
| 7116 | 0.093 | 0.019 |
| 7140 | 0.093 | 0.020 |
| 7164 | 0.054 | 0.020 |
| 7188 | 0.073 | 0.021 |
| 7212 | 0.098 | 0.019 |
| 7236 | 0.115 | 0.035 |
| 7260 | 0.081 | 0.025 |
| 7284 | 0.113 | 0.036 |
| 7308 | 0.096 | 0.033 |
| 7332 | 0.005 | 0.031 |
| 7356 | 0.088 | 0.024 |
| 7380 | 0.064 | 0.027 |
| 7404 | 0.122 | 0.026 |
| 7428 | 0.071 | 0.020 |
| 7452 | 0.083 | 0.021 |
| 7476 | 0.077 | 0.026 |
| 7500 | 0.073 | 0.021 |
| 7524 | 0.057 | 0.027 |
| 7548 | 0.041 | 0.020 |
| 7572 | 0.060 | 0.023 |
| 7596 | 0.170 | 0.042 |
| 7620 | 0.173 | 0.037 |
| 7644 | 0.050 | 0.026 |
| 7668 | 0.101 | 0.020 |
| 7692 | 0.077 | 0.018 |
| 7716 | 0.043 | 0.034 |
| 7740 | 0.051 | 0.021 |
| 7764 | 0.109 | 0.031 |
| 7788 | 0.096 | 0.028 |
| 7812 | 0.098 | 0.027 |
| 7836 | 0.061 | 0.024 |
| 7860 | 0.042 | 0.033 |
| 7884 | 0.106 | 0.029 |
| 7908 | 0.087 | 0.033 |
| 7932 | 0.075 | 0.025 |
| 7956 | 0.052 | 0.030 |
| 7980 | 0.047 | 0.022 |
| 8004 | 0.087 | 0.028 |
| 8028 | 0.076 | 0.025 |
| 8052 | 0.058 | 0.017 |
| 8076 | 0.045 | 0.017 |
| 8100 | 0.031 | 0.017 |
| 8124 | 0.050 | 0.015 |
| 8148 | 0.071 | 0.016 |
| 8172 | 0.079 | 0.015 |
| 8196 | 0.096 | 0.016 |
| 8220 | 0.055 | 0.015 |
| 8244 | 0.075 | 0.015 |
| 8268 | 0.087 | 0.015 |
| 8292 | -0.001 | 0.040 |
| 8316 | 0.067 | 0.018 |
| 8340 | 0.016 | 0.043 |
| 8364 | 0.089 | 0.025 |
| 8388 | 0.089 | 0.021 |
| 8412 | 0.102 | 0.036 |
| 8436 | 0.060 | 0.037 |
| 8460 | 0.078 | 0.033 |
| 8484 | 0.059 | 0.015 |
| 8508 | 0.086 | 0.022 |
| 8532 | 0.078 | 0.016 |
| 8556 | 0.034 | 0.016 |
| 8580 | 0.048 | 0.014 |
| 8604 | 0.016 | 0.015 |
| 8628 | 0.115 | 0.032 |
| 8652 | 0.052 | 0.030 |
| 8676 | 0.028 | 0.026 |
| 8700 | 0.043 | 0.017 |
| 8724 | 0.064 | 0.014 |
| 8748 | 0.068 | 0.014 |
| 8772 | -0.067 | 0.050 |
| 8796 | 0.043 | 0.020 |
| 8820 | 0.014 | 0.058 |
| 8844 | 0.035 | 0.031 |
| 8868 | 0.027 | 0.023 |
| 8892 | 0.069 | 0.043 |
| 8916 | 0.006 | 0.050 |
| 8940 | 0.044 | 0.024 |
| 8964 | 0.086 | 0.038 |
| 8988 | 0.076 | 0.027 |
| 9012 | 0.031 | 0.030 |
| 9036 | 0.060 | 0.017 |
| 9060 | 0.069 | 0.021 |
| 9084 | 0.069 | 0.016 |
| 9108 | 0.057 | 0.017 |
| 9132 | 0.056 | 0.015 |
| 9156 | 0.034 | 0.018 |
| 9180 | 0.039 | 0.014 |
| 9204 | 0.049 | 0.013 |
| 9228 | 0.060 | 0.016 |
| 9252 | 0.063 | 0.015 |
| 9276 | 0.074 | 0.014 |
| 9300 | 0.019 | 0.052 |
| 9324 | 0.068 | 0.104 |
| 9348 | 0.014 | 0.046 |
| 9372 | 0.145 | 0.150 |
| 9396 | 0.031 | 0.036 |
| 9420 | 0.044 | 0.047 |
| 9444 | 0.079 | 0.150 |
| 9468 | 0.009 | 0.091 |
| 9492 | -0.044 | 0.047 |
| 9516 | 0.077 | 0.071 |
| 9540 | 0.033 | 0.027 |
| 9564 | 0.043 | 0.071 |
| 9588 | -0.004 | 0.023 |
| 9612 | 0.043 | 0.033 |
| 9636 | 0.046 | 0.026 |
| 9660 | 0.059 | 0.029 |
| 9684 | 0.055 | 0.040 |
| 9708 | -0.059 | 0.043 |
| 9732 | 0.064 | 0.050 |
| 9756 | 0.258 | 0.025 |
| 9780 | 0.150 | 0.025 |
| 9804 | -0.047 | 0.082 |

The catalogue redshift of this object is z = 1.62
